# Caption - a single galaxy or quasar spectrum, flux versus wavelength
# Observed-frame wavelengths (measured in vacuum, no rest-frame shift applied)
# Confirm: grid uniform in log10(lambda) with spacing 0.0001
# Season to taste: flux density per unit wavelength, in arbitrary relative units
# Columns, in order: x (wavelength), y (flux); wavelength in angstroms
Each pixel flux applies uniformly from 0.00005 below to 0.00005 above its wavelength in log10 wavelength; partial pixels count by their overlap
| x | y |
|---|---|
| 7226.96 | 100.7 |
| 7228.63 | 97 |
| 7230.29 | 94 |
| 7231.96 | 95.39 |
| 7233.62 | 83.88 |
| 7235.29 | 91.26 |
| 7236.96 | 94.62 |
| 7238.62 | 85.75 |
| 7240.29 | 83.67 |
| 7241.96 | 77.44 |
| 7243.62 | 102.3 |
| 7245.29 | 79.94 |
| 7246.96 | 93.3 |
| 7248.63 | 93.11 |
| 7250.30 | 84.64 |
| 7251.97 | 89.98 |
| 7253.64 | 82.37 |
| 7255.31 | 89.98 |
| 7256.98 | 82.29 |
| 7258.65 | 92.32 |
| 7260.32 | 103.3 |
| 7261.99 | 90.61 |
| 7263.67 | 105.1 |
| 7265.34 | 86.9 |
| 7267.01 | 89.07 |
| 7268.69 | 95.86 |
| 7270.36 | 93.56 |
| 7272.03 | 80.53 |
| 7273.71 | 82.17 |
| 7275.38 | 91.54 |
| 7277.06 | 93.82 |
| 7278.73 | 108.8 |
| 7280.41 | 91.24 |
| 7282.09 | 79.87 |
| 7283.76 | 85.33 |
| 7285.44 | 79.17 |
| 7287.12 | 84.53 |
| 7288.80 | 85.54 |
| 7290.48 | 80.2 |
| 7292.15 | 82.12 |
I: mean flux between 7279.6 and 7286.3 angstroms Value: 83.9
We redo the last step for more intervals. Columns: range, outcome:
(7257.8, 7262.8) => 95.5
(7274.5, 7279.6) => 97.9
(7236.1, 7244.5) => 88.7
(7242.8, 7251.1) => 90.6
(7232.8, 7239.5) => 88.8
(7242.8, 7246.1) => 91.1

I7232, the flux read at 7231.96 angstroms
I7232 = 95.39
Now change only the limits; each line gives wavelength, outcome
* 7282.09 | 79.87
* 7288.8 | 85.54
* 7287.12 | 84.53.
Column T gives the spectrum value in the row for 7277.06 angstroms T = 93.82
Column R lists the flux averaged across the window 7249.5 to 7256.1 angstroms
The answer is 86.7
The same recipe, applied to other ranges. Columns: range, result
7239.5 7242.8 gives 80.7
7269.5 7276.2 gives 87.1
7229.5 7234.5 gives 91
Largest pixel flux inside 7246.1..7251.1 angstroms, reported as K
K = 93.3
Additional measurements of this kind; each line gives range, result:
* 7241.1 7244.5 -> 102.3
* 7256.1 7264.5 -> 105.1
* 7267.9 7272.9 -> 95.86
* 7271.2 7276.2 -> 91.54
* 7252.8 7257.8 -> 89.98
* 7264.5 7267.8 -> 89.07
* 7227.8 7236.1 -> 97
